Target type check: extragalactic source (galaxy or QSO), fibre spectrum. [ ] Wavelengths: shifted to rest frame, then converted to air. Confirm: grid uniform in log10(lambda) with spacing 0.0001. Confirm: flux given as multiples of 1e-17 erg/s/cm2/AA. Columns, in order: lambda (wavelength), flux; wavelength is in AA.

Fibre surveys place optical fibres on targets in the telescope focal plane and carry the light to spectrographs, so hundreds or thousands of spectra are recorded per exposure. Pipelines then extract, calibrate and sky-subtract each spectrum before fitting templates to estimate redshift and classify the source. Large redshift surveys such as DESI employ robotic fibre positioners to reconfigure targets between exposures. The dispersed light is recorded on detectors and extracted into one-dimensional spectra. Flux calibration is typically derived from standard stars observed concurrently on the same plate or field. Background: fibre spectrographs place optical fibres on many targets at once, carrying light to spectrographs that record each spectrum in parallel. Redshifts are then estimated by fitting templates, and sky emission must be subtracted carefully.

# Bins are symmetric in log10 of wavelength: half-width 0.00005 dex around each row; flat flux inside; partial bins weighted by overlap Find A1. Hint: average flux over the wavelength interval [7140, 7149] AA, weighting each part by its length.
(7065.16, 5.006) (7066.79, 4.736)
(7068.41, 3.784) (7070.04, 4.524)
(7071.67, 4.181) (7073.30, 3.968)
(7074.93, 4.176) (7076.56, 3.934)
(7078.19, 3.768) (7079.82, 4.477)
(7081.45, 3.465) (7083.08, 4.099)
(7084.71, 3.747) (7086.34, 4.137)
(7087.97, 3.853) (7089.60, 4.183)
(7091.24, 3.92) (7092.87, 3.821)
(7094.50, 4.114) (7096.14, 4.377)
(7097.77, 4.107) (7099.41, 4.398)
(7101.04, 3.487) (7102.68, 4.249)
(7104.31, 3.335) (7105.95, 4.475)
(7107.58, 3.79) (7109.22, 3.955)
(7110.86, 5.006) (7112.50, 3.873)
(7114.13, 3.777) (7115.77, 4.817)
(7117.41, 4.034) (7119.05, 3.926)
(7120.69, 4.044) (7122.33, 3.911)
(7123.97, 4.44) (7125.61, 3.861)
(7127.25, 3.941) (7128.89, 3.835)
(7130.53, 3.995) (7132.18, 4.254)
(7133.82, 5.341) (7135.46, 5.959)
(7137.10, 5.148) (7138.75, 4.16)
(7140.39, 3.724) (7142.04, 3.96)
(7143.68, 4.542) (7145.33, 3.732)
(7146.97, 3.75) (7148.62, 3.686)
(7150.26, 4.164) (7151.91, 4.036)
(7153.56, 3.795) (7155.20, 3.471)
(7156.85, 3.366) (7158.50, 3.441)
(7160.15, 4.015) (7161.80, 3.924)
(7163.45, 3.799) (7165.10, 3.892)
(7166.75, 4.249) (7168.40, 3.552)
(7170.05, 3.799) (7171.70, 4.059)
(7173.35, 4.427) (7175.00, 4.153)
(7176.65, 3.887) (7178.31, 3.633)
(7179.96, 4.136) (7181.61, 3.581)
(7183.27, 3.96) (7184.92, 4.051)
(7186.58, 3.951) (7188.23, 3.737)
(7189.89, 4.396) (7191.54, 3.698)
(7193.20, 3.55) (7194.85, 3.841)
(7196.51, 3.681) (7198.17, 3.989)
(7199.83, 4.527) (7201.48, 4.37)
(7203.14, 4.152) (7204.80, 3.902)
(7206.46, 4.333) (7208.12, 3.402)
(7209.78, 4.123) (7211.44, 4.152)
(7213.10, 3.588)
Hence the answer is 3.92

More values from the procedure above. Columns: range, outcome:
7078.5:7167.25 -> 4.07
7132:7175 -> 4.09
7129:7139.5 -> 4.75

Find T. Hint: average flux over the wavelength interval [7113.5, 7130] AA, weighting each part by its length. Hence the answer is 4.06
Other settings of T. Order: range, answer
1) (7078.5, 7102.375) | 4.01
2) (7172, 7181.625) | 4.01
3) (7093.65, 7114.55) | 4.08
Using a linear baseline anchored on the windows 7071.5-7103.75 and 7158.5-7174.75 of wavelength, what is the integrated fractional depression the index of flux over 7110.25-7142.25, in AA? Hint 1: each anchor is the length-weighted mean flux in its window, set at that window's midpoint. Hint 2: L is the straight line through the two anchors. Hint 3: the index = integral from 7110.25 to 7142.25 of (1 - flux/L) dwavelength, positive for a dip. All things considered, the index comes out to -2.57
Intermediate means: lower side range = 4.01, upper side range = 3.95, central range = 4.3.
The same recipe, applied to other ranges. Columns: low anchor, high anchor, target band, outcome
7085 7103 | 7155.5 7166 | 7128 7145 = -2.77 AA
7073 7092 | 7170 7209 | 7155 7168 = 0.64 AA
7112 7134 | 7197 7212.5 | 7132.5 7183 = 0.71 AA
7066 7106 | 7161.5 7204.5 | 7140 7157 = 0.56 AA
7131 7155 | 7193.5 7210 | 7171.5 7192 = 0.63 AA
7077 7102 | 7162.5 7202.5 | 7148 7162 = 0.73 AA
